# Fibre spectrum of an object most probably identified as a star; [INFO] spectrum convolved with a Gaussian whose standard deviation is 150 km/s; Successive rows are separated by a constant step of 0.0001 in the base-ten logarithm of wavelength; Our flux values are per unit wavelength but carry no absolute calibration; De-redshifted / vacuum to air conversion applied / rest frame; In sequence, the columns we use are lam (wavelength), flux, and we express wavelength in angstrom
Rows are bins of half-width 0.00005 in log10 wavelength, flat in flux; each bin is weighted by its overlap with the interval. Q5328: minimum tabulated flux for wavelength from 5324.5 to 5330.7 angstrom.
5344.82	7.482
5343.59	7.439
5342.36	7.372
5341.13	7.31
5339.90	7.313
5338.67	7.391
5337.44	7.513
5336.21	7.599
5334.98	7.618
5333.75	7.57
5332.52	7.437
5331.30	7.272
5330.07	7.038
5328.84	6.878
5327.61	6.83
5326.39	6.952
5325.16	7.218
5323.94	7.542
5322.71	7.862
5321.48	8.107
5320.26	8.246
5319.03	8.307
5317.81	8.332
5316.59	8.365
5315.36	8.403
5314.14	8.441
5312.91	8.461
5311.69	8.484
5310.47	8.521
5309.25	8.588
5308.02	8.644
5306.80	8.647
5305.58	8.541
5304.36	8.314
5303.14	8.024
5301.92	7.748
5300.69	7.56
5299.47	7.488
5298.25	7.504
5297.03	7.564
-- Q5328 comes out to 6.83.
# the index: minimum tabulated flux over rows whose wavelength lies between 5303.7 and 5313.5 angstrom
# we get 8.314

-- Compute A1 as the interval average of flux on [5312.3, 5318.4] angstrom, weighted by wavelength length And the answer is 8.4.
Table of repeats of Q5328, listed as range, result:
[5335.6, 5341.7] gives 7.31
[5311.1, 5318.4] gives 8.332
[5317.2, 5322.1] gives 8.107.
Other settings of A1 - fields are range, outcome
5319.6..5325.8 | 7.79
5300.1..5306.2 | 8.04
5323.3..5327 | 7.24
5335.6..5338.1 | 7.55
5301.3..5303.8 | 7.87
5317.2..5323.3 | 8.17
